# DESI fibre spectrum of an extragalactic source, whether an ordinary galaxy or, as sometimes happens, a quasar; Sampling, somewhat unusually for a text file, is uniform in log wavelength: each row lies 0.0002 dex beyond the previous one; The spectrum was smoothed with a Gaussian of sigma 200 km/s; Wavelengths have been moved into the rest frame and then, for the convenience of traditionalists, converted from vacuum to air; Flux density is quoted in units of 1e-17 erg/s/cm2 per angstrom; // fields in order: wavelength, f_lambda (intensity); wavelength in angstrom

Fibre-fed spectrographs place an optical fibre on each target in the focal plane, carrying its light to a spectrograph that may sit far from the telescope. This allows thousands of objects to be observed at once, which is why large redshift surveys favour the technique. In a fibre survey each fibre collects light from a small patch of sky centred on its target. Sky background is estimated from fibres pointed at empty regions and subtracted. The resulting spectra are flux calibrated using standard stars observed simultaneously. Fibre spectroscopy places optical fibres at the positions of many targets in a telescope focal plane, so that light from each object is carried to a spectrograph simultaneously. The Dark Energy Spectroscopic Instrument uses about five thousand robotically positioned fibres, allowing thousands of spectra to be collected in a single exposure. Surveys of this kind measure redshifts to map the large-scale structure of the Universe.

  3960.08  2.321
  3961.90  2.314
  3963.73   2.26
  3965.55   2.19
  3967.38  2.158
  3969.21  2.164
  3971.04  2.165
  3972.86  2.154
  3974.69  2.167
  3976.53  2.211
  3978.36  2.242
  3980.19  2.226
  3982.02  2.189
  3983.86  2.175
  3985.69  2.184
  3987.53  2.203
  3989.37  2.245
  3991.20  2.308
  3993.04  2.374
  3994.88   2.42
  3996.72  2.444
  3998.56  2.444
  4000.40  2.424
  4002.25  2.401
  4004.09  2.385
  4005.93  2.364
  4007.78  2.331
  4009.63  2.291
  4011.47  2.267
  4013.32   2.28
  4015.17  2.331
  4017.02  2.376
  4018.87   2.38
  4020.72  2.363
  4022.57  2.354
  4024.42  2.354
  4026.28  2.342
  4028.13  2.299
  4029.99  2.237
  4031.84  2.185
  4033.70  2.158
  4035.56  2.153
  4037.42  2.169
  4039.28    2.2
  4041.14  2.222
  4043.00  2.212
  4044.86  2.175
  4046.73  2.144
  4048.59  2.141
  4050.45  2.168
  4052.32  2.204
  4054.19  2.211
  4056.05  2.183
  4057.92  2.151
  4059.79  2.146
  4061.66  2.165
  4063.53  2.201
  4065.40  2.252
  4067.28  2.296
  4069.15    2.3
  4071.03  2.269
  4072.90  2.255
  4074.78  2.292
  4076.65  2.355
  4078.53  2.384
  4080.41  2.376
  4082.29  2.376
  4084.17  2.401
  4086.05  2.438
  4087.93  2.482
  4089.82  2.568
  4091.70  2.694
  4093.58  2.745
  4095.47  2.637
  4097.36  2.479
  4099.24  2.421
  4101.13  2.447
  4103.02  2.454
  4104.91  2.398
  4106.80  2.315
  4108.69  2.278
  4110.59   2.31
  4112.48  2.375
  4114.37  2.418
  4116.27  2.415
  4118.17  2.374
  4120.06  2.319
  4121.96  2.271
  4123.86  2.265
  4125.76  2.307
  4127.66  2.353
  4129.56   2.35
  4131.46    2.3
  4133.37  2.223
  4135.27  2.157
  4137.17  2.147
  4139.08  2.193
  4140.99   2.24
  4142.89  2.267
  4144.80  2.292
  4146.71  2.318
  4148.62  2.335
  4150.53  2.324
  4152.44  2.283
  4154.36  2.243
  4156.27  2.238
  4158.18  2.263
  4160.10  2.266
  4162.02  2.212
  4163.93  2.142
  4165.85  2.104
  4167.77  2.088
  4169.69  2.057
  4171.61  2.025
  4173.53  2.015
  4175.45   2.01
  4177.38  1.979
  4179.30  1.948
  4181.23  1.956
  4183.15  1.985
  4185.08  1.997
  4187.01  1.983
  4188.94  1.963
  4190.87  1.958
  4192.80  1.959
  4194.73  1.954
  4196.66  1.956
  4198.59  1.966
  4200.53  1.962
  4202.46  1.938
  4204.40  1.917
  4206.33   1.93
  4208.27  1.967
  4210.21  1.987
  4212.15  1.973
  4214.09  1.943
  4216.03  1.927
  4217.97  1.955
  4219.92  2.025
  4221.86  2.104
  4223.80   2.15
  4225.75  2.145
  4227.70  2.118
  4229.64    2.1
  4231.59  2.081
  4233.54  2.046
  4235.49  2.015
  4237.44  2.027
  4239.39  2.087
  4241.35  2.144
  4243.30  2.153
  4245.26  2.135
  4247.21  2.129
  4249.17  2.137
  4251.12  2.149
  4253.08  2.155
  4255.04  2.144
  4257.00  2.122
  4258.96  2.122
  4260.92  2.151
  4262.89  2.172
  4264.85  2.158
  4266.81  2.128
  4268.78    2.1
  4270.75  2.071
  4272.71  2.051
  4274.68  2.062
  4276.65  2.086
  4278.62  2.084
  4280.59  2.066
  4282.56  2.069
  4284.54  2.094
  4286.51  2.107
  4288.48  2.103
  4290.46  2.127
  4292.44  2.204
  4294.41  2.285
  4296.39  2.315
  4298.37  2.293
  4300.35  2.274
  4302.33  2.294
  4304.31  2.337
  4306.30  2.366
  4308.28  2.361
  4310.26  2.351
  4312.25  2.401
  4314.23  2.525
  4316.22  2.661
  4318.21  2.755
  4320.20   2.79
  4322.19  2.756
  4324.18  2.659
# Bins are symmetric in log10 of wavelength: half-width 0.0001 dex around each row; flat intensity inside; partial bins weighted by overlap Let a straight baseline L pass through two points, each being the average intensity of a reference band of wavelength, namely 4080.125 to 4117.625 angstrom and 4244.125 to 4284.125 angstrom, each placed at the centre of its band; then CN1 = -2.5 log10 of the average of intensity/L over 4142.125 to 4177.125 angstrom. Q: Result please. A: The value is 0.07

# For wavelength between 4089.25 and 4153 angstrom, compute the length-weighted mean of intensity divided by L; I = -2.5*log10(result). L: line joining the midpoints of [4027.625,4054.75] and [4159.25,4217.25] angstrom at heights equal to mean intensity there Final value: -0.13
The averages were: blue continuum 2.19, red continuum 2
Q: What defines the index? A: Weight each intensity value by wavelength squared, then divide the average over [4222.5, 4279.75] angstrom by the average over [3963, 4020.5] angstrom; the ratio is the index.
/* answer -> 1.0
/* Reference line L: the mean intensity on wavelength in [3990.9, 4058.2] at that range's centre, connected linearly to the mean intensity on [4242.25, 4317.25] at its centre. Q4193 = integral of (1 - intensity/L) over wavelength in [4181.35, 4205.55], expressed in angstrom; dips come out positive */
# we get 2.90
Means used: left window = 2.28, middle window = 1.96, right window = 2.2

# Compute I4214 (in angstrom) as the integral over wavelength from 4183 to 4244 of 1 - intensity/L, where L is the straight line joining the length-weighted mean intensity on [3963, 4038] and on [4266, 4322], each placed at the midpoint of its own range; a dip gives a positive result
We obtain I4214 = 7.0 angstrom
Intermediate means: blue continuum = 2.28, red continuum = 2.27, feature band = 2.01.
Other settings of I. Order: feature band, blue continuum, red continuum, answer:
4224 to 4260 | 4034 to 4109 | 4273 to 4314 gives 0.06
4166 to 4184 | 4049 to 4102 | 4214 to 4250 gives 0.09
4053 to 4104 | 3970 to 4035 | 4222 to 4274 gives -0.06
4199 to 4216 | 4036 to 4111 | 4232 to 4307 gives 0.13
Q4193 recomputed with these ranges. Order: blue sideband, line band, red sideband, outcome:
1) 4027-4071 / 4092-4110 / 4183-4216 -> -3.0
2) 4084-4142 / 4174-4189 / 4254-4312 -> 2.1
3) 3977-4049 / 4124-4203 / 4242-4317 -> 3.7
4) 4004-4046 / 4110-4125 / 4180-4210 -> -1.7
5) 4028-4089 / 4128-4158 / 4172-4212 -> -2.8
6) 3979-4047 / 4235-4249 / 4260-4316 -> 0.7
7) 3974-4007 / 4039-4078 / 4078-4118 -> 2.9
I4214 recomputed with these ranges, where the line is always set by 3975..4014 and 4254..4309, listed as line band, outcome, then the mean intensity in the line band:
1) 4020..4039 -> 0.2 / 2.26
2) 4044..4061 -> 0.8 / 2.17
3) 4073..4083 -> -0.4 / 2.35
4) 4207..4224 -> 1.6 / 2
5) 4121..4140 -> -0.1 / 2.26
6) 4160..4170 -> 0.4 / 2.14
